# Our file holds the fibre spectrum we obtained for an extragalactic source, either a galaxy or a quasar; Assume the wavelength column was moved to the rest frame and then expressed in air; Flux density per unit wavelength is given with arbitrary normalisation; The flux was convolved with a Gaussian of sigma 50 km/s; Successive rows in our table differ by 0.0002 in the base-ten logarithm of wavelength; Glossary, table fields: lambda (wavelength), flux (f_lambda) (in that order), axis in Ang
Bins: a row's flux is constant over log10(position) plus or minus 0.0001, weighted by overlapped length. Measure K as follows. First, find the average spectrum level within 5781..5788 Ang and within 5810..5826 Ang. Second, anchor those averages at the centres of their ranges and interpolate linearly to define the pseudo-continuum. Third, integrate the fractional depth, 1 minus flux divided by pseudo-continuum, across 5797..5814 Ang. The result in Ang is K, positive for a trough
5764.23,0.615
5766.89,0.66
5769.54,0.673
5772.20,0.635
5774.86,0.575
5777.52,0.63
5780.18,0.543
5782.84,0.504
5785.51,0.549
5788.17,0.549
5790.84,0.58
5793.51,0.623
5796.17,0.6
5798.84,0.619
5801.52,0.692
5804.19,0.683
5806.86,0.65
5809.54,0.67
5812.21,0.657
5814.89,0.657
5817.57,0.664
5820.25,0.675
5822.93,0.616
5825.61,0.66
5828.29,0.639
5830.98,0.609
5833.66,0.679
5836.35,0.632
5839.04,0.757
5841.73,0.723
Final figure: -1.4 Ang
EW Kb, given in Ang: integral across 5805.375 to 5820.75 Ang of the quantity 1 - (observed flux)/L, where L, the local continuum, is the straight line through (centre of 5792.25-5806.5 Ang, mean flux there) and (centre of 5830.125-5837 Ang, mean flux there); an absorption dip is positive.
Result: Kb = -0.4 Ang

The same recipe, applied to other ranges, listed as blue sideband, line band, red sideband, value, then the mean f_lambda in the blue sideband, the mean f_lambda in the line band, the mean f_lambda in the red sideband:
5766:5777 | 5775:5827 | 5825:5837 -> 1.5 Ang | 0.635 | 0.621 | 0.644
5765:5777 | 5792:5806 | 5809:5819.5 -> 0.2 Ang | 0.634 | 0.643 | 0.662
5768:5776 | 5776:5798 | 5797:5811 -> 2.4 Ang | 0.63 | 0.573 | 0.66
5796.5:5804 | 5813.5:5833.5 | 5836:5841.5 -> 1.2 Ang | 0.652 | 0.648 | 0.711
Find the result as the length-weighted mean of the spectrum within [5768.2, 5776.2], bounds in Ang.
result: 0.628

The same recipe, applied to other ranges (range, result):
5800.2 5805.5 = 0.688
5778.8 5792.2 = 0.545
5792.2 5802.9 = 0.634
